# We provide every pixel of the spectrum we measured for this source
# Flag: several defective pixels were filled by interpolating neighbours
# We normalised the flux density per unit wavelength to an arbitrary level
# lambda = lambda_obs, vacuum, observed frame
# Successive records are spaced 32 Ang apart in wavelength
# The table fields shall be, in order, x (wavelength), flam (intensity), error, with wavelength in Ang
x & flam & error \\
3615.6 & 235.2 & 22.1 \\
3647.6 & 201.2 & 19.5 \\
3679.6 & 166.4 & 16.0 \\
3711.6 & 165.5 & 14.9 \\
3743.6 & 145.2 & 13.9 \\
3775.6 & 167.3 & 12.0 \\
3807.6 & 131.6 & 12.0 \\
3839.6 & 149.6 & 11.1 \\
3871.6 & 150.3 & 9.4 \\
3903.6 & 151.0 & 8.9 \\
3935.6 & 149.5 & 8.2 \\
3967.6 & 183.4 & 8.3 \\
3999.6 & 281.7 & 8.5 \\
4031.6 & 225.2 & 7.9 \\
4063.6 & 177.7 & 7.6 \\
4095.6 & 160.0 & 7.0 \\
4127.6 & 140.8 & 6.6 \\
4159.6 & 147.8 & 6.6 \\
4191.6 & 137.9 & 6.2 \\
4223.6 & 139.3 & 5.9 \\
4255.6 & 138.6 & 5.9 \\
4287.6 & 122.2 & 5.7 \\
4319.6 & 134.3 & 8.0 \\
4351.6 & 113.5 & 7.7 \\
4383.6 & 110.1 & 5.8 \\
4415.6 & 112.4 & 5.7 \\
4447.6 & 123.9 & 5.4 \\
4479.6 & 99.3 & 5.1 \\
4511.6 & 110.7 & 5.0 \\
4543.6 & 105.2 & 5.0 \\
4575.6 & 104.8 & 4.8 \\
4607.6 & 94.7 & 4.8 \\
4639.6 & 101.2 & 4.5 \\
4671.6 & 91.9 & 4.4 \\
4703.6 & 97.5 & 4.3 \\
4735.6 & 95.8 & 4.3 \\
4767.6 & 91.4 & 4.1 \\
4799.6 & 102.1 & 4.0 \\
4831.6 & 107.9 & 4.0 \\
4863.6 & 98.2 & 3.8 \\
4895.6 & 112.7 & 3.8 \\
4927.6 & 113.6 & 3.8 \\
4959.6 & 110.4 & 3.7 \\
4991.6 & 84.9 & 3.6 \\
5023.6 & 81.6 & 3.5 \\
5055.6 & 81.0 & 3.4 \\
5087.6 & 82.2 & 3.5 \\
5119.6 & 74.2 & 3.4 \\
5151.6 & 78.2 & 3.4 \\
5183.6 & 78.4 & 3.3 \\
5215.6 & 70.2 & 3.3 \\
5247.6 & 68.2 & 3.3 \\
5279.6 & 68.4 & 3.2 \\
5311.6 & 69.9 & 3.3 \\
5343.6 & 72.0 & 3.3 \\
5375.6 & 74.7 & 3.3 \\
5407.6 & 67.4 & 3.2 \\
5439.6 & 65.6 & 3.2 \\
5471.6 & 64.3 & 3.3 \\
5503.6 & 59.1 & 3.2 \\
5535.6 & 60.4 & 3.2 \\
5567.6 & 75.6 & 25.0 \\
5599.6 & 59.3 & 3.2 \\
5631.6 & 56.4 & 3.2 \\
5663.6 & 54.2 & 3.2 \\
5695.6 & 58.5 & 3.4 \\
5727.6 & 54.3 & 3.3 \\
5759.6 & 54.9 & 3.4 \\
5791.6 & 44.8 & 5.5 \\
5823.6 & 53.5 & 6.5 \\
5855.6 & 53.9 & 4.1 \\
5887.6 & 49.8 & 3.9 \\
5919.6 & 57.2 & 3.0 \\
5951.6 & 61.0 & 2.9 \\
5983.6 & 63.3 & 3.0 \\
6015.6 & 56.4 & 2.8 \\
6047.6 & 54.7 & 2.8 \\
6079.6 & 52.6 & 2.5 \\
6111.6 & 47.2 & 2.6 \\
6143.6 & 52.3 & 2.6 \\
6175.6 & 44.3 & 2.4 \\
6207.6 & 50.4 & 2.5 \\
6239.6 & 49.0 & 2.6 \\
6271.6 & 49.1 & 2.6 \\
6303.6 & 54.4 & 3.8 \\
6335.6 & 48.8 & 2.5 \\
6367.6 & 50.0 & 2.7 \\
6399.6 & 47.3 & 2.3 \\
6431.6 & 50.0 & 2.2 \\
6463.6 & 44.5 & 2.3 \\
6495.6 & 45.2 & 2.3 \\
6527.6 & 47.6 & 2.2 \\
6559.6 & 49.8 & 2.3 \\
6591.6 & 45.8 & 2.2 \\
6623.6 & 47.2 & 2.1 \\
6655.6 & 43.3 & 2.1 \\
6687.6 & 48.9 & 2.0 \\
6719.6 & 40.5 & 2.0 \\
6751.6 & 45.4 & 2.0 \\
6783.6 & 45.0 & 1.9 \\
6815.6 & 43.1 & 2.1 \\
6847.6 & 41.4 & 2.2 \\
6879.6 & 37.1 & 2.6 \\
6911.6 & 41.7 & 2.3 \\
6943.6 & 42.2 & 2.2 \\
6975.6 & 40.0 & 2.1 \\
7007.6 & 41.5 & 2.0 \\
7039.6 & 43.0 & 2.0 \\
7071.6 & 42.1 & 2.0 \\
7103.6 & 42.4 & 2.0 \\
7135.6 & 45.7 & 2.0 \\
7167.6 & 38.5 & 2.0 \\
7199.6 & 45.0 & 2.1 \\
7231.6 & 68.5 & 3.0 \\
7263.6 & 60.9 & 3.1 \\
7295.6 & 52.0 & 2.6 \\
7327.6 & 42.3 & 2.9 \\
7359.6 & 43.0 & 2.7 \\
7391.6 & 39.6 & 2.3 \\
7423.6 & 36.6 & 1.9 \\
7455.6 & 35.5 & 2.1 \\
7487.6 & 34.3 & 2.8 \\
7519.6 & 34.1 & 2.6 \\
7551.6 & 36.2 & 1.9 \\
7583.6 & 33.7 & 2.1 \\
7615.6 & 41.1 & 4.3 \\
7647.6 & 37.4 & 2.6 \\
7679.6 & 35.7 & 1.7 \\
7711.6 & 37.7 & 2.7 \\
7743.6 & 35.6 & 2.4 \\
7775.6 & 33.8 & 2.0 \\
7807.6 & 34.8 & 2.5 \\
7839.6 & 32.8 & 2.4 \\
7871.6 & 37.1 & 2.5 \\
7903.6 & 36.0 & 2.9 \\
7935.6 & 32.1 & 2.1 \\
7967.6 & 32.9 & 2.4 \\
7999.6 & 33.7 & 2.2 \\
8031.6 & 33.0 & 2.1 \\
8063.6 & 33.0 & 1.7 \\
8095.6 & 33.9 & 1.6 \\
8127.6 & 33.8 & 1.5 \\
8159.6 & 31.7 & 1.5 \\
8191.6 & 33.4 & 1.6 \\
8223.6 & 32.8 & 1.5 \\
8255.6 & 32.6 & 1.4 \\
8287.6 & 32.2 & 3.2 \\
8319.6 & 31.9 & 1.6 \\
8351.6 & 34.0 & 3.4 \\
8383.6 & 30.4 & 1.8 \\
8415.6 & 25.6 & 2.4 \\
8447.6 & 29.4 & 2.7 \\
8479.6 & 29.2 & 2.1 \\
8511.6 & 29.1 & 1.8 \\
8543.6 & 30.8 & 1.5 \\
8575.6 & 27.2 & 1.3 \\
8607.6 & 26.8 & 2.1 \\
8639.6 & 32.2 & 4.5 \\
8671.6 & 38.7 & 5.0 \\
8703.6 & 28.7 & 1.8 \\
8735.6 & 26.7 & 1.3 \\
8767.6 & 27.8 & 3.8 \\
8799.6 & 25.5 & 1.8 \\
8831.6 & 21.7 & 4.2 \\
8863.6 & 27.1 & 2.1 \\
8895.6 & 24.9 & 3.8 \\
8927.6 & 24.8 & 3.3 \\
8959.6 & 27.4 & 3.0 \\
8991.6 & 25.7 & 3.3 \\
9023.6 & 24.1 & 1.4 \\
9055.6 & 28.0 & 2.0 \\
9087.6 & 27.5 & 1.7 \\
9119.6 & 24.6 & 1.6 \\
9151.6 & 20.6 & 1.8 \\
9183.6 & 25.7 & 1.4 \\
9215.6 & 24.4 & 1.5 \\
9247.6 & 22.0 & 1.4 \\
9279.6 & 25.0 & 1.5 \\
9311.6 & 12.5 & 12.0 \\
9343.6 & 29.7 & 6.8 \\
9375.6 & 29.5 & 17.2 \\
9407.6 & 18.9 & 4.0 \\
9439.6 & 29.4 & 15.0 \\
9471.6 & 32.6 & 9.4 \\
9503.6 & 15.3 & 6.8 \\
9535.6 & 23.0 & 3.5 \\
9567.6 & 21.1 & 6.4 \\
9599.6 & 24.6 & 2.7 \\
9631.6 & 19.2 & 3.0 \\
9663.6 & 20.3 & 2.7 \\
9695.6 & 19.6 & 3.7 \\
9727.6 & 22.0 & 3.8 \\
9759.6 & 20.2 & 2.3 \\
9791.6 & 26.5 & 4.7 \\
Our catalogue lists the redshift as 1.592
